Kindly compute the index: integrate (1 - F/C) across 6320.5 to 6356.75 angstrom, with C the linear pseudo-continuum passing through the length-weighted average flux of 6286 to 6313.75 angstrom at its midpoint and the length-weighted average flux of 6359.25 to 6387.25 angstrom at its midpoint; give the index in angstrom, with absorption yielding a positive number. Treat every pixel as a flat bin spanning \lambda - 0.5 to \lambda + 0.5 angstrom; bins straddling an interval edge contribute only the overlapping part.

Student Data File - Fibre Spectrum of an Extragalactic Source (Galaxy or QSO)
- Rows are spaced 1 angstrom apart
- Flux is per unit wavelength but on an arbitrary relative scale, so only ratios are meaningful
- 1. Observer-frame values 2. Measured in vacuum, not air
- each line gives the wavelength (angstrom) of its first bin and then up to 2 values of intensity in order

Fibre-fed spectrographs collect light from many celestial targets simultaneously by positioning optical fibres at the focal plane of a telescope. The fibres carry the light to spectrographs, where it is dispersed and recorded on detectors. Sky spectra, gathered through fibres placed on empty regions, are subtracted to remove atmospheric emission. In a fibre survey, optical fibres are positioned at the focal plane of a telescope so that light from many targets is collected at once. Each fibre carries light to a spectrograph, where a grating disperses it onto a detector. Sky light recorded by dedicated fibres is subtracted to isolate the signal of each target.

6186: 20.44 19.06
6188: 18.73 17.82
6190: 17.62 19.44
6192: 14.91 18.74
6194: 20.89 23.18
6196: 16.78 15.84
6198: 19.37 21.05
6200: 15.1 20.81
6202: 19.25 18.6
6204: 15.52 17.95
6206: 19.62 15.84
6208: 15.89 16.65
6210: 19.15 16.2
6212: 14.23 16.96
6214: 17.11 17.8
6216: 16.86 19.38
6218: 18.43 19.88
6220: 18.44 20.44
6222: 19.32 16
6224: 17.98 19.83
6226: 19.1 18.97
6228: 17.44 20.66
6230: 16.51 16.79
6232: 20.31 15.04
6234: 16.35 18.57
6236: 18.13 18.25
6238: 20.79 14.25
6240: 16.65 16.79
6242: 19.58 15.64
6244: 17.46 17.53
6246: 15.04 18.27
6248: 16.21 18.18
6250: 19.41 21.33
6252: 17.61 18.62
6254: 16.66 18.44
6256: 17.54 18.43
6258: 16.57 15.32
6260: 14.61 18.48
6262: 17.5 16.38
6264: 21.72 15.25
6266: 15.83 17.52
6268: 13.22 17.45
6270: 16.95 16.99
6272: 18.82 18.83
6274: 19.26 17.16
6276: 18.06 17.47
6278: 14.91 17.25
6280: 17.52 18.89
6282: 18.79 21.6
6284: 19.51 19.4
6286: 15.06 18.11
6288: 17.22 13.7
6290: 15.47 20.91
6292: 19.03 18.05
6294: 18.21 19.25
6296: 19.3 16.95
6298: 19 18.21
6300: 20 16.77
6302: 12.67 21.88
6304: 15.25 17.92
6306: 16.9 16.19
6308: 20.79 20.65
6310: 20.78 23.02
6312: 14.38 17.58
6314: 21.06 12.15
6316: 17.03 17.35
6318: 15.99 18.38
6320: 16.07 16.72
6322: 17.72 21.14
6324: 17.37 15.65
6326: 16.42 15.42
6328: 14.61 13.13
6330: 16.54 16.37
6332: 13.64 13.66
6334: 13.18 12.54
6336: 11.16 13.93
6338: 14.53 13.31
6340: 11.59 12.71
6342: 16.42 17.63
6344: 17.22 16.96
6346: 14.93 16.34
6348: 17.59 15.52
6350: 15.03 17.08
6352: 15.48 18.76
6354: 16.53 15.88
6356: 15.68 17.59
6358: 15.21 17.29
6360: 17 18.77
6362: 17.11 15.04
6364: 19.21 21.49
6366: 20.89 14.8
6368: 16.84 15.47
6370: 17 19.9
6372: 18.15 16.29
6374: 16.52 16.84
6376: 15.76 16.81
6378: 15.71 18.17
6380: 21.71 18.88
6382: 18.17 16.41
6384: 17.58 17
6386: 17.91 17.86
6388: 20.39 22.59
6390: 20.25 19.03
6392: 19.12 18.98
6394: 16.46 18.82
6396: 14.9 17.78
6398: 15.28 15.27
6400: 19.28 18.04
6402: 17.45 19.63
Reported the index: 4.7 angstrom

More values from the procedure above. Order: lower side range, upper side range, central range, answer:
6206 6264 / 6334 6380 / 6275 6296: -1.0 angstrom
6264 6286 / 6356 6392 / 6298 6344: 3.5 angstrom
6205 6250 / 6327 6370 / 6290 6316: -2.6 angstrom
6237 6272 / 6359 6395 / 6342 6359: 1.3 angstrom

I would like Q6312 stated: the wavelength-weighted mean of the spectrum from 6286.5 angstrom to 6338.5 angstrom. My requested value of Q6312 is 16.9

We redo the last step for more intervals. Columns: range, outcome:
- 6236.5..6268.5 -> 17.3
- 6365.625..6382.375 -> 17.5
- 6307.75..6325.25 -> 18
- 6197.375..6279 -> 17.7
